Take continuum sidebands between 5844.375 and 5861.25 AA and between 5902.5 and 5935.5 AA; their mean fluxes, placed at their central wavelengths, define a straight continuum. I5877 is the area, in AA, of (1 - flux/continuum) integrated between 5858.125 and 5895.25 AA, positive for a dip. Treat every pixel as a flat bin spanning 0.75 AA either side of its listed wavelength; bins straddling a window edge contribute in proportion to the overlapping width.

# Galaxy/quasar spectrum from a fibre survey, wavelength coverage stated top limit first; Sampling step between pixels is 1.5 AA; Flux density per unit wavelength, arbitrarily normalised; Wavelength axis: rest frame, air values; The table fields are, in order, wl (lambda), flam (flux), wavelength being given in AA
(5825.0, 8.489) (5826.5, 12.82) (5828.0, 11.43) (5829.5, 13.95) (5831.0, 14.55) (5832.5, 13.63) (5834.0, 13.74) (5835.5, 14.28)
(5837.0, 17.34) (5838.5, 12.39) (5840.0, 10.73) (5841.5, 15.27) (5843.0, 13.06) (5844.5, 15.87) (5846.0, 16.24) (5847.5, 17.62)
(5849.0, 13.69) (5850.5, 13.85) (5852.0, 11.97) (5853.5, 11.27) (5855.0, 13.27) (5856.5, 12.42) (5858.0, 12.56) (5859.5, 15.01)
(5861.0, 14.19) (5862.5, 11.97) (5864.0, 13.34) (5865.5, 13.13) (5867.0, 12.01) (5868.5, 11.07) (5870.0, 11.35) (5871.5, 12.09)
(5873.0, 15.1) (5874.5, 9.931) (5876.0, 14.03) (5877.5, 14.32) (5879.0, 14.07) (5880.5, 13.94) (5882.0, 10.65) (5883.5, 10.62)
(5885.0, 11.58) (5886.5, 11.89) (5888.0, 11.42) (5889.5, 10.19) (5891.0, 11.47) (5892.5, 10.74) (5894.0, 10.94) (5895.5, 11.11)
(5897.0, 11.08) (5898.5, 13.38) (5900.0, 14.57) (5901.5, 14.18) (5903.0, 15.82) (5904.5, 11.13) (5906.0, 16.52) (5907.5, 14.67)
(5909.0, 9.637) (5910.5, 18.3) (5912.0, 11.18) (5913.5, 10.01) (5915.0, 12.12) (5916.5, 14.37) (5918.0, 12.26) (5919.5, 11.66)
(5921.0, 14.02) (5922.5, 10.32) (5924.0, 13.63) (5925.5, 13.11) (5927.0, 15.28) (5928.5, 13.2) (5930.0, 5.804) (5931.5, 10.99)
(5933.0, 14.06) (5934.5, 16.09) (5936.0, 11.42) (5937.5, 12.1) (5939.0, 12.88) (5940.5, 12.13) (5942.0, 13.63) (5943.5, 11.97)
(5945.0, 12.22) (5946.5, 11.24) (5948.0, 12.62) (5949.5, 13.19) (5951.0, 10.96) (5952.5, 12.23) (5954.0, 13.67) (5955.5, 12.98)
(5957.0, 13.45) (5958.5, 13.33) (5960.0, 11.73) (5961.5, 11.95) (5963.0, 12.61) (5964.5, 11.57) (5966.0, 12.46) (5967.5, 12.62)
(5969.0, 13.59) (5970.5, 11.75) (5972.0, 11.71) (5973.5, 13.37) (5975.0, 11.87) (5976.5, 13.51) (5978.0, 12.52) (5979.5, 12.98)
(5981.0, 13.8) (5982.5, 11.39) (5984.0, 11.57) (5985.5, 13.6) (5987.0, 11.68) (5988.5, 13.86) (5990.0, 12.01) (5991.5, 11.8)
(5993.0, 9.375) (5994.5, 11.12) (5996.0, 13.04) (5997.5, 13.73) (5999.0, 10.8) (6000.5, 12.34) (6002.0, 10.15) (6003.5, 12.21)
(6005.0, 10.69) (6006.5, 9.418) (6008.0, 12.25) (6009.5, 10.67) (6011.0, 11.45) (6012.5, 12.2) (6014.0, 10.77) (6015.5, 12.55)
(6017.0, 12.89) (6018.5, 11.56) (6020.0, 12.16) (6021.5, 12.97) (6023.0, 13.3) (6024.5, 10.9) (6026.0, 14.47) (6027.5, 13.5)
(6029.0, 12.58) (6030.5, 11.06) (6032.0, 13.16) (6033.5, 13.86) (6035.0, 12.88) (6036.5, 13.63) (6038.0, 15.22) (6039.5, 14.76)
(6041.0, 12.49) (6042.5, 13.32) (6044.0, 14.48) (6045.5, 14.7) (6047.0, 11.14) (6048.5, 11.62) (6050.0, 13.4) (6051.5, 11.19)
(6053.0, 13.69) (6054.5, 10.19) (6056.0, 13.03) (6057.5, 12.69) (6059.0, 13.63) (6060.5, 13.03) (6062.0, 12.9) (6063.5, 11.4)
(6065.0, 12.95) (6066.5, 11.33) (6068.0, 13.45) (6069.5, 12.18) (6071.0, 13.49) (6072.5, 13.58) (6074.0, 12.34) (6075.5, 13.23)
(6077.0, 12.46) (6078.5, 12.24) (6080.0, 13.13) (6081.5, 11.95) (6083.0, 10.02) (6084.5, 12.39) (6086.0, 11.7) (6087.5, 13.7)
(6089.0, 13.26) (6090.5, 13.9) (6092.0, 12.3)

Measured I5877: 3.5 AA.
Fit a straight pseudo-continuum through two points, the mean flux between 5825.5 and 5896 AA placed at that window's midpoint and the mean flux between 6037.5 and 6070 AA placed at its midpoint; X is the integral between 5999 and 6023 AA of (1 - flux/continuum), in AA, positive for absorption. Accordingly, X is 2.3 AA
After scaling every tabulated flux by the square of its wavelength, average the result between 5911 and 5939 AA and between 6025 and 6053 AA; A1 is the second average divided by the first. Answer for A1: 1.11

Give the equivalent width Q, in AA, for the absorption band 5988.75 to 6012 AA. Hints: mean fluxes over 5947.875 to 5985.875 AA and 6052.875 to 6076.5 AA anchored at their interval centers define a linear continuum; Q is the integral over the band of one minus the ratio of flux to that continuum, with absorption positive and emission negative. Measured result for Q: 2.1 AA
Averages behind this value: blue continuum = 12.6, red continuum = 12.7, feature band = 11.5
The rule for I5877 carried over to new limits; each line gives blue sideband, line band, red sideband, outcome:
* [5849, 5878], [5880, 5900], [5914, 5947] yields 1.8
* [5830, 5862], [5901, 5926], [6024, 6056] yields 0.9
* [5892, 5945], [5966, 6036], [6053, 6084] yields 2.0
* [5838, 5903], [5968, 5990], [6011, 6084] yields 0.2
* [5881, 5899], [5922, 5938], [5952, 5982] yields -0.5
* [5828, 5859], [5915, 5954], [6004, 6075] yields 2.3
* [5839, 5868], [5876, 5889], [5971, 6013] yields 0.8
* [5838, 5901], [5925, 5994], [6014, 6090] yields 1.7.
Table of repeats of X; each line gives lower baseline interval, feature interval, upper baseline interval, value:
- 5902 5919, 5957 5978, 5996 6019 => -0.3 AA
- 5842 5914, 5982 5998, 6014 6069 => 0.9 AA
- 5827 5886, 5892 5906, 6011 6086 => 0.4 AA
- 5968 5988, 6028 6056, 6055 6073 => -0.6 AA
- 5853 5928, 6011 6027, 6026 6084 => 0.5 AA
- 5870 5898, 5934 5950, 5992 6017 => -1.2 AA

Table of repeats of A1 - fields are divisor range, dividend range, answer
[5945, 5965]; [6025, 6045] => 1.11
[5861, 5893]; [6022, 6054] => 1.13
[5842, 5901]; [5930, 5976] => 1.00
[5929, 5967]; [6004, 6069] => 1.05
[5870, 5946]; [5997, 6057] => 1.03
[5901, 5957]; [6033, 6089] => 1.05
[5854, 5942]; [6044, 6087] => 1.05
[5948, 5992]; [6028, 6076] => 1.06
